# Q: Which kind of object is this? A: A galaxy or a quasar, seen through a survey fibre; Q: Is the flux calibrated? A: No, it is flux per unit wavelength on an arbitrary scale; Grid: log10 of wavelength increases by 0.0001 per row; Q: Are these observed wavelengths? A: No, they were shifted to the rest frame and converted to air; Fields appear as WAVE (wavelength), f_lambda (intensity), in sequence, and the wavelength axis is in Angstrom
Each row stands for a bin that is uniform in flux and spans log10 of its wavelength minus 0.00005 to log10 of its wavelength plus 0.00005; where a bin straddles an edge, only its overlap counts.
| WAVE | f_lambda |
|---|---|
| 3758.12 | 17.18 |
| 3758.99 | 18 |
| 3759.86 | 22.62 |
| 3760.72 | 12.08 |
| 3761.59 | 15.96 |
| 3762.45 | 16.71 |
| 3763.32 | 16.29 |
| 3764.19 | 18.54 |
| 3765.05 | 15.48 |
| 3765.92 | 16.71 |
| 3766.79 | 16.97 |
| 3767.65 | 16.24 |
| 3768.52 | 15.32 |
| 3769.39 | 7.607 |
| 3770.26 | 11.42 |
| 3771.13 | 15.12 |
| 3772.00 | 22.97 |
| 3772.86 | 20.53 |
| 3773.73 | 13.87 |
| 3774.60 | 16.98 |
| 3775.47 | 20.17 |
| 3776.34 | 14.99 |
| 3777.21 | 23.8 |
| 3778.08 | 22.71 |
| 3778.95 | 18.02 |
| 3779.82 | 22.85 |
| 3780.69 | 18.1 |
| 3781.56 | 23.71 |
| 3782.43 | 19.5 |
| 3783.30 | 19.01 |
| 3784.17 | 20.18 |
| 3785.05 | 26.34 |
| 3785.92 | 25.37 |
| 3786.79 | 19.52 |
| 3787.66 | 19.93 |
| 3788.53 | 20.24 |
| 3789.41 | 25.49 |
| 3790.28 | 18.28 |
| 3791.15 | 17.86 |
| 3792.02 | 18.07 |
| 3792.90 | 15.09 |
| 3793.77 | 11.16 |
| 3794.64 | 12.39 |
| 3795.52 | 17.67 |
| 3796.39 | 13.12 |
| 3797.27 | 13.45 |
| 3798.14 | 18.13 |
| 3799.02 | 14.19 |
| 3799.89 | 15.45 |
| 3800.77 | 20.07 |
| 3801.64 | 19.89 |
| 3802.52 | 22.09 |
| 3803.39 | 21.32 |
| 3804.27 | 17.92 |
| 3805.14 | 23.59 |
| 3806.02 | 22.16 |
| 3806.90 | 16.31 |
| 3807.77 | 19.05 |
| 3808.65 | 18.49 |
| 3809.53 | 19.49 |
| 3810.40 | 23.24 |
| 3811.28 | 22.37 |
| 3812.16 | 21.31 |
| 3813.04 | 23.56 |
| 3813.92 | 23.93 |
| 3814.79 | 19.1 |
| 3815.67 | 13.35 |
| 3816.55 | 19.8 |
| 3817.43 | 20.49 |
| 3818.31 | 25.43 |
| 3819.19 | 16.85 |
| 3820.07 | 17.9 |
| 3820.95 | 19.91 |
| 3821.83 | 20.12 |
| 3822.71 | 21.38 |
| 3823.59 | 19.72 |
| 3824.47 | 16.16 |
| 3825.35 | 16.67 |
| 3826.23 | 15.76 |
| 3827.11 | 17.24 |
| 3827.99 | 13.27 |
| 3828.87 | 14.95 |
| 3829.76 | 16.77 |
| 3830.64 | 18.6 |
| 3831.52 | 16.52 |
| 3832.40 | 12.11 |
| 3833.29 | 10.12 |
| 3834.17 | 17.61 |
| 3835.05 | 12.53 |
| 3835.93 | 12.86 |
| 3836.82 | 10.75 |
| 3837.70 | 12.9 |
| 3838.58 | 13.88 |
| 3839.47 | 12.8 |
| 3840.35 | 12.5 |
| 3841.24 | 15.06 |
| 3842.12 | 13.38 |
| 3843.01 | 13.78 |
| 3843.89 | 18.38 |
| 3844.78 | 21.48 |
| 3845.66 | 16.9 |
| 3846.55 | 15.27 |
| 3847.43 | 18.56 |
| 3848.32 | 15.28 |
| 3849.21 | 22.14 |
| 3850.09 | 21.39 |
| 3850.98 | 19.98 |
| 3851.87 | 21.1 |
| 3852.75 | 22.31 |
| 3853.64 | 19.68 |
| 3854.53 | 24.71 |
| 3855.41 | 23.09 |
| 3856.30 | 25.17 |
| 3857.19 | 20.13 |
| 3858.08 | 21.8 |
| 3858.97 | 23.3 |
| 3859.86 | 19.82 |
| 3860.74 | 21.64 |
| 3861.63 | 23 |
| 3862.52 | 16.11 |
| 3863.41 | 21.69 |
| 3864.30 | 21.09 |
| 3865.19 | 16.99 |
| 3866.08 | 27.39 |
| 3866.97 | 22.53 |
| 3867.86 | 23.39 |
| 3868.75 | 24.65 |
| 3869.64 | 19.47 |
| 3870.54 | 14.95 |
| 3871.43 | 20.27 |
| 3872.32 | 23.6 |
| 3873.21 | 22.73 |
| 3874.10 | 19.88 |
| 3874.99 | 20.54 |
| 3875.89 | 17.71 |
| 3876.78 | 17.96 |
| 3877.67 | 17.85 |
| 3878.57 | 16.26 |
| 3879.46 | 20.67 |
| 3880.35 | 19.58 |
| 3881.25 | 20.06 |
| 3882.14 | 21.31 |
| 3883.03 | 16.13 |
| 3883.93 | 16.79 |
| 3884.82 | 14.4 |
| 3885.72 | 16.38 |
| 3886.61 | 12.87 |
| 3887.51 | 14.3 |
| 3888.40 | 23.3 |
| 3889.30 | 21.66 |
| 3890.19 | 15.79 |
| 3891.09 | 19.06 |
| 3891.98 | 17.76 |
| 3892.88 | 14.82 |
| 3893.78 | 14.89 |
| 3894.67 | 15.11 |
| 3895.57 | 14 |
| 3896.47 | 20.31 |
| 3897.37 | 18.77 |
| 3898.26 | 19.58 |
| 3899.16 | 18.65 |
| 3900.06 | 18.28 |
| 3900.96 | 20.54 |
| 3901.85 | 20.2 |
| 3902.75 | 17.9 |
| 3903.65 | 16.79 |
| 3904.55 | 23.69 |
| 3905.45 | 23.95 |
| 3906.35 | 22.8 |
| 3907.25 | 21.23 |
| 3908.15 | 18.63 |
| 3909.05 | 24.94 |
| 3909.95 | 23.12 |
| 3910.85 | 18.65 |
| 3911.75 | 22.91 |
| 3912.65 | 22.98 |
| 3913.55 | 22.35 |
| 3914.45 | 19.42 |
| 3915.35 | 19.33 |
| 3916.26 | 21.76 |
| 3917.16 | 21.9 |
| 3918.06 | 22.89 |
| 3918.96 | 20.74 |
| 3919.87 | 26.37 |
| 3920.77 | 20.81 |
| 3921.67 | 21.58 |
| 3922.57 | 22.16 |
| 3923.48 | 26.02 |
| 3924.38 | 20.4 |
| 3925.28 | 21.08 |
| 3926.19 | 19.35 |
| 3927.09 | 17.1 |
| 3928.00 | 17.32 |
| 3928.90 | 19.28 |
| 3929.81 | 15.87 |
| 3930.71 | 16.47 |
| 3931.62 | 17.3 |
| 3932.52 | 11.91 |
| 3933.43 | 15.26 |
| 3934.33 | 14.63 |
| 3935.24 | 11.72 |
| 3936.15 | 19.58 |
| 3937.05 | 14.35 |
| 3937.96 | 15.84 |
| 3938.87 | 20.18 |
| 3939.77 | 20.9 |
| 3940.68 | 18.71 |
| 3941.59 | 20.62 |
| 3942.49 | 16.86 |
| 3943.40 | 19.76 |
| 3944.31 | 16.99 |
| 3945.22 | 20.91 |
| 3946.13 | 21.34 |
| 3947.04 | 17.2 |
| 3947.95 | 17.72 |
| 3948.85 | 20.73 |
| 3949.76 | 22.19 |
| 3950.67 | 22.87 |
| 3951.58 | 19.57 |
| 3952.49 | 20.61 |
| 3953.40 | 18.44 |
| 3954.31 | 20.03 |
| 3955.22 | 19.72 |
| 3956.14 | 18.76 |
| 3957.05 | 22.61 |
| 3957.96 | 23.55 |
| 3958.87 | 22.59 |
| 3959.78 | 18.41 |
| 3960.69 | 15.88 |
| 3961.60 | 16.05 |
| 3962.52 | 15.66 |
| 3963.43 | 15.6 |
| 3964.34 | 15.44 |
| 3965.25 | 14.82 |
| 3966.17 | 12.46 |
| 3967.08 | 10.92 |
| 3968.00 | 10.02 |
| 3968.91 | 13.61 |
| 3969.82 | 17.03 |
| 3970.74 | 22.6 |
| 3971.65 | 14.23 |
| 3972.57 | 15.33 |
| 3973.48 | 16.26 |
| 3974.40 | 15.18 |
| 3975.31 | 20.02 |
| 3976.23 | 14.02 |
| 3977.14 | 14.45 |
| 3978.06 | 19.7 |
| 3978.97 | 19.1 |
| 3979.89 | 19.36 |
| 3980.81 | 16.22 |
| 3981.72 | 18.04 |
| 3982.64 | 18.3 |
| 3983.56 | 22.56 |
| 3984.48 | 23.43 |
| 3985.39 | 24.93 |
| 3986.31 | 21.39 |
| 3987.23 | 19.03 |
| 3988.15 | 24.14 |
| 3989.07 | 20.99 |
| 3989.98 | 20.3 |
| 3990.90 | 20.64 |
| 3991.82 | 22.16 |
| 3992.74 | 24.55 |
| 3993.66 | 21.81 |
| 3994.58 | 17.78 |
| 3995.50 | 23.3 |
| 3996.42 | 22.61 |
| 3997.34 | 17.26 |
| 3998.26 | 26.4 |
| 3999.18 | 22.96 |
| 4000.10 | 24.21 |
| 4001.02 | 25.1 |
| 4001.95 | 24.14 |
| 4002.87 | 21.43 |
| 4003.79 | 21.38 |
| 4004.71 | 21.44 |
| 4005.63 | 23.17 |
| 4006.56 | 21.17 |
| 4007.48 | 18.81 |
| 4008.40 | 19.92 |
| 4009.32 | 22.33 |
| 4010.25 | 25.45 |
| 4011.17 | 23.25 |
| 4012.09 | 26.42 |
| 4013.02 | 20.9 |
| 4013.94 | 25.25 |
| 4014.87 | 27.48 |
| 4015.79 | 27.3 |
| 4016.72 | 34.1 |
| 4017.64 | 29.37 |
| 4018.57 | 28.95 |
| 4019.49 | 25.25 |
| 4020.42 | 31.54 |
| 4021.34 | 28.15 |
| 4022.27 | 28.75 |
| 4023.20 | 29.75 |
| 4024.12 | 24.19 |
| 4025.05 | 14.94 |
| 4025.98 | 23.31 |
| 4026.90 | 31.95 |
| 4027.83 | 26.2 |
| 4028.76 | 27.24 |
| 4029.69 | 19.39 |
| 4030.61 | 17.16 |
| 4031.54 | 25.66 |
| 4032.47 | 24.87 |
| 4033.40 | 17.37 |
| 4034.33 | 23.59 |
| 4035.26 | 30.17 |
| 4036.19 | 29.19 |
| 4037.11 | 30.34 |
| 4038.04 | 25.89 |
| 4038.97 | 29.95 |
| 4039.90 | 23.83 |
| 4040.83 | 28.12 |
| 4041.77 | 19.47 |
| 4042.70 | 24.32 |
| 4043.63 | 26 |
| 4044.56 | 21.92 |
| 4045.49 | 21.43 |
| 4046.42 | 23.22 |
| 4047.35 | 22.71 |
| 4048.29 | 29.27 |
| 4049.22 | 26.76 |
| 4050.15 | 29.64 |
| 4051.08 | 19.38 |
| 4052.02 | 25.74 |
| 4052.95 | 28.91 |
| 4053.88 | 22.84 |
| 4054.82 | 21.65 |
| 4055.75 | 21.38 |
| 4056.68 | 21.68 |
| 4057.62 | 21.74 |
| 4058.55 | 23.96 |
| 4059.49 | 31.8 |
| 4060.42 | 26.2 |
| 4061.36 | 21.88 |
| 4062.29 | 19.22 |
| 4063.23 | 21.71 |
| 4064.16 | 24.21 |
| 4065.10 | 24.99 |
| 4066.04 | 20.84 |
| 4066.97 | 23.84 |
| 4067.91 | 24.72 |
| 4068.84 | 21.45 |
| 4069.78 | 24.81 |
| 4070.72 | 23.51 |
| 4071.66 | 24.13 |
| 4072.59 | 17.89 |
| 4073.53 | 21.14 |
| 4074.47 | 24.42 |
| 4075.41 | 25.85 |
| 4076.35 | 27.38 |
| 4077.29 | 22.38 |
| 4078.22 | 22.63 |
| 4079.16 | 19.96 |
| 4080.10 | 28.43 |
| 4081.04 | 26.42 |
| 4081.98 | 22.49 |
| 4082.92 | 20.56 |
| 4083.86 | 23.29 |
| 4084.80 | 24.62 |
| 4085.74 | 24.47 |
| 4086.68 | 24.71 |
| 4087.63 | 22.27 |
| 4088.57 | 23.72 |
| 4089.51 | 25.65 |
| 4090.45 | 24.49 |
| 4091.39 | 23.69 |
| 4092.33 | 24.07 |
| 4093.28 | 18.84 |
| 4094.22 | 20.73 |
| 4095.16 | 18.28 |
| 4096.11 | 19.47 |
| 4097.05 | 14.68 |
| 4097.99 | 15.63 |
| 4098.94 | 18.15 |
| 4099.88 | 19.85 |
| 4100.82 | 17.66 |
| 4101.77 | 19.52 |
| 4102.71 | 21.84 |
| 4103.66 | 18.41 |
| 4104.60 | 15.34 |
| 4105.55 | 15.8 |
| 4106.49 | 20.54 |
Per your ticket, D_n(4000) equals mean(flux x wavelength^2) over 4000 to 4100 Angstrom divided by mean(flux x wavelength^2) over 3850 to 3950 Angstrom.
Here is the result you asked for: 1.3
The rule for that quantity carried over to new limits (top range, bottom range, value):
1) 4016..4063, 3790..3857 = 1.58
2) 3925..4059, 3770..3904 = 1.24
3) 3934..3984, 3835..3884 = 0.98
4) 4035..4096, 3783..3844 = 1.53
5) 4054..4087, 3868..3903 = 1.39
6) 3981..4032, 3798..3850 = 1.47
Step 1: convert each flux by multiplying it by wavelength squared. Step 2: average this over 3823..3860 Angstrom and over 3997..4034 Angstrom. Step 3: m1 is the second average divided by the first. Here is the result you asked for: 1.5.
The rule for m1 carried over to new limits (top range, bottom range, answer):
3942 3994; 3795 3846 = 1.16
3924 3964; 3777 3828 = 1.03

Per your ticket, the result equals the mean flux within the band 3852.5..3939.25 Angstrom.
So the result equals 19.6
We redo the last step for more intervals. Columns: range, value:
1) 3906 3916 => 21.5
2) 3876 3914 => 19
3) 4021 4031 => 24.7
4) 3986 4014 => 22.2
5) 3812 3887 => 18.6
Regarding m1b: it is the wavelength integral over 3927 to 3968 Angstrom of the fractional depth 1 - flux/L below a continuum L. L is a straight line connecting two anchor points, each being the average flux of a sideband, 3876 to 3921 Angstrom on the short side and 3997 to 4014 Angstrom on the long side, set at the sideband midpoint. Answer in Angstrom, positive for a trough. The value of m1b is 6.05 Angstrom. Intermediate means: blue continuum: 19.4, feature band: 17.8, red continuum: 22.7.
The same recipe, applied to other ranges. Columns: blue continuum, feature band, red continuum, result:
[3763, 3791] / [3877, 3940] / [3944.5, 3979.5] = -3.23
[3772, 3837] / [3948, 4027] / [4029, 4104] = 2.78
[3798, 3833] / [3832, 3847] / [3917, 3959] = 3.70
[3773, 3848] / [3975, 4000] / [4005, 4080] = 2.54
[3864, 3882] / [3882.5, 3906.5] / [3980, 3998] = 2.87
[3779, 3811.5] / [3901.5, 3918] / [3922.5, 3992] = -2.39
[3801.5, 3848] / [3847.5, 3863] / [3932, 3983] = -3.11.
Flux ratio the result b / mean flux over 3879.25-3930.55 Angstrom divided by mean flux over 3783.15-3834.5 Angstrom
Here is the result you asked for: 1.06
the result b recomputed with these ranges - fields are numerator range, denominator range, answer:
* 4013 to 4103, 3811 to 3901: 1.30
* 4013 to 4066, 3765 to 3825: 1.33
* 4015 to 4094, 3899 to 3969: 1.28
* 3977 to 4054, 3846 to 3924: 1.18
